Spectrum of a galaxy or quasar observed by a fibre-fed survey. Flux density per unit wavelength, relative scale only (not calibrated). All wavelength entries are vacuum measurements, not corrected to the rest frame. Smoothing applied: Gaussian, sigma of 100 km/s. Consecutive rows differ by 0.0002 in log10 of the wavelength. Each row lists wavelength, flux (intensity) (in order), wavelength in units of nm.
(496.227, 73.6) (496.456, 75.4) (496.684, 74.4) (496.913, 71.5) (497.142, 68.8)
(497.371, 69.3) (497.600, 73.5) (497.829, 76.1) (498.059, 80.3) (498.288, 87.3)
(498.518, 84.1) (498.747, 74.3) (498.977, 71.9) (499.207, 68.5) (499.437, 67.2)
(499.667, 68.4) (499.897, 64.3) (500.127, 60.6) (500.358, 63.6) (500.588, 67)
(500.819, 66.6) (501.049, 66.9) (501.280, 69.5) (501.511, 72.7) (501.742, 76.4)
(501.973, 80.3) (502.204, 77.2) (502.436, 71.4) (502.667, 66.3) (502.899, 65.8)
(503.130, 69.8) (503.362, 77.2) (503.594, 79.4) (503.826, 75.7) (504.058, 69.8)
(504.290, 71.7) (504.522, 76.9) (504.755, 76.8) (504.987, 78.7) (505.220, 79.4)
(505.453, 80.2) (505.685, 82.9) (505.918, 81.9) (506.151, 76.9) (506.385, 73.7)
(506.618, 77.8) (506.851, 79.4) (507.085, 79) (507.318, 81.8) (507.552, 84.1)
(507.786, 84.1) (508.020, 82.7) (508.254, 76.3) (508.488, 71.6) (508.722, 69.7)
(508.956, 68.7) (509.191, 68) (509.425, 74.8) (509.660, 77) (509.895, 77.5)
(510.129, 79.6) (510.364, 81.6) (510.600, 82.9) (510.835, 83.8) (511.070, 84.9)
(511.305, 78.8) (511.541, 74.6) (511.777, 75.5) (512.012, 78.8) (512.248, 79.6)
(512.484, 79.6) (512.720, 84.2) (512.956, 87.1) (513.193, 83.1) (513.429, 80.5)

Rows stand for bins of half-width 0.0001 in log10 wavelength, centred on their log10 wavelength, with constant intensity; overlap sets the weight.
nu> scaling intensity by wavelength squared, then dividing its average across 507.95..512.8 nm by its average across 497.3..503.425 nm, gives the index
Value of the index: 1.13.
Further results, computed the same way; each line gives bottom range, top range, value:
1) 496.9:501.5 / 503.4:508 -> 1.14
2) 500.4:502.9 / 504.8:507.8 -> 1.15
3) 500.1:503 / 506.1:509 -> 1.14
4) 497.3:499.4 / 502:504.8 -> 0.98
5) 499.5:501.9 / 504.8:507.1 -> 1.19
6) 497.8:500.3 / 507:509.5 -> 1.09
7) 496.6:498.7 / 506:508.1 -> 1.09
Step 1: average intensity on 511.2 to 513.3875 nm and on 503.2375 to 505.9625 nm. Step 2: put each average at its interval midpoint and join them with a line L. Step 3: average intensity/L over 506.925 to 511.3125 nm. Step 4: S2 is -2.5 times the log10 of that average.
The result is 0.01 mag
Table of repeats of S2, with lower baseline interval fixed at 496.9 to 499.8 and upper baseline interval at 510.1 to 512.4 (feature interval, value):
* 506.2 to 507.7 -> -0.02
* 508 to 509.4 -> 0.09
